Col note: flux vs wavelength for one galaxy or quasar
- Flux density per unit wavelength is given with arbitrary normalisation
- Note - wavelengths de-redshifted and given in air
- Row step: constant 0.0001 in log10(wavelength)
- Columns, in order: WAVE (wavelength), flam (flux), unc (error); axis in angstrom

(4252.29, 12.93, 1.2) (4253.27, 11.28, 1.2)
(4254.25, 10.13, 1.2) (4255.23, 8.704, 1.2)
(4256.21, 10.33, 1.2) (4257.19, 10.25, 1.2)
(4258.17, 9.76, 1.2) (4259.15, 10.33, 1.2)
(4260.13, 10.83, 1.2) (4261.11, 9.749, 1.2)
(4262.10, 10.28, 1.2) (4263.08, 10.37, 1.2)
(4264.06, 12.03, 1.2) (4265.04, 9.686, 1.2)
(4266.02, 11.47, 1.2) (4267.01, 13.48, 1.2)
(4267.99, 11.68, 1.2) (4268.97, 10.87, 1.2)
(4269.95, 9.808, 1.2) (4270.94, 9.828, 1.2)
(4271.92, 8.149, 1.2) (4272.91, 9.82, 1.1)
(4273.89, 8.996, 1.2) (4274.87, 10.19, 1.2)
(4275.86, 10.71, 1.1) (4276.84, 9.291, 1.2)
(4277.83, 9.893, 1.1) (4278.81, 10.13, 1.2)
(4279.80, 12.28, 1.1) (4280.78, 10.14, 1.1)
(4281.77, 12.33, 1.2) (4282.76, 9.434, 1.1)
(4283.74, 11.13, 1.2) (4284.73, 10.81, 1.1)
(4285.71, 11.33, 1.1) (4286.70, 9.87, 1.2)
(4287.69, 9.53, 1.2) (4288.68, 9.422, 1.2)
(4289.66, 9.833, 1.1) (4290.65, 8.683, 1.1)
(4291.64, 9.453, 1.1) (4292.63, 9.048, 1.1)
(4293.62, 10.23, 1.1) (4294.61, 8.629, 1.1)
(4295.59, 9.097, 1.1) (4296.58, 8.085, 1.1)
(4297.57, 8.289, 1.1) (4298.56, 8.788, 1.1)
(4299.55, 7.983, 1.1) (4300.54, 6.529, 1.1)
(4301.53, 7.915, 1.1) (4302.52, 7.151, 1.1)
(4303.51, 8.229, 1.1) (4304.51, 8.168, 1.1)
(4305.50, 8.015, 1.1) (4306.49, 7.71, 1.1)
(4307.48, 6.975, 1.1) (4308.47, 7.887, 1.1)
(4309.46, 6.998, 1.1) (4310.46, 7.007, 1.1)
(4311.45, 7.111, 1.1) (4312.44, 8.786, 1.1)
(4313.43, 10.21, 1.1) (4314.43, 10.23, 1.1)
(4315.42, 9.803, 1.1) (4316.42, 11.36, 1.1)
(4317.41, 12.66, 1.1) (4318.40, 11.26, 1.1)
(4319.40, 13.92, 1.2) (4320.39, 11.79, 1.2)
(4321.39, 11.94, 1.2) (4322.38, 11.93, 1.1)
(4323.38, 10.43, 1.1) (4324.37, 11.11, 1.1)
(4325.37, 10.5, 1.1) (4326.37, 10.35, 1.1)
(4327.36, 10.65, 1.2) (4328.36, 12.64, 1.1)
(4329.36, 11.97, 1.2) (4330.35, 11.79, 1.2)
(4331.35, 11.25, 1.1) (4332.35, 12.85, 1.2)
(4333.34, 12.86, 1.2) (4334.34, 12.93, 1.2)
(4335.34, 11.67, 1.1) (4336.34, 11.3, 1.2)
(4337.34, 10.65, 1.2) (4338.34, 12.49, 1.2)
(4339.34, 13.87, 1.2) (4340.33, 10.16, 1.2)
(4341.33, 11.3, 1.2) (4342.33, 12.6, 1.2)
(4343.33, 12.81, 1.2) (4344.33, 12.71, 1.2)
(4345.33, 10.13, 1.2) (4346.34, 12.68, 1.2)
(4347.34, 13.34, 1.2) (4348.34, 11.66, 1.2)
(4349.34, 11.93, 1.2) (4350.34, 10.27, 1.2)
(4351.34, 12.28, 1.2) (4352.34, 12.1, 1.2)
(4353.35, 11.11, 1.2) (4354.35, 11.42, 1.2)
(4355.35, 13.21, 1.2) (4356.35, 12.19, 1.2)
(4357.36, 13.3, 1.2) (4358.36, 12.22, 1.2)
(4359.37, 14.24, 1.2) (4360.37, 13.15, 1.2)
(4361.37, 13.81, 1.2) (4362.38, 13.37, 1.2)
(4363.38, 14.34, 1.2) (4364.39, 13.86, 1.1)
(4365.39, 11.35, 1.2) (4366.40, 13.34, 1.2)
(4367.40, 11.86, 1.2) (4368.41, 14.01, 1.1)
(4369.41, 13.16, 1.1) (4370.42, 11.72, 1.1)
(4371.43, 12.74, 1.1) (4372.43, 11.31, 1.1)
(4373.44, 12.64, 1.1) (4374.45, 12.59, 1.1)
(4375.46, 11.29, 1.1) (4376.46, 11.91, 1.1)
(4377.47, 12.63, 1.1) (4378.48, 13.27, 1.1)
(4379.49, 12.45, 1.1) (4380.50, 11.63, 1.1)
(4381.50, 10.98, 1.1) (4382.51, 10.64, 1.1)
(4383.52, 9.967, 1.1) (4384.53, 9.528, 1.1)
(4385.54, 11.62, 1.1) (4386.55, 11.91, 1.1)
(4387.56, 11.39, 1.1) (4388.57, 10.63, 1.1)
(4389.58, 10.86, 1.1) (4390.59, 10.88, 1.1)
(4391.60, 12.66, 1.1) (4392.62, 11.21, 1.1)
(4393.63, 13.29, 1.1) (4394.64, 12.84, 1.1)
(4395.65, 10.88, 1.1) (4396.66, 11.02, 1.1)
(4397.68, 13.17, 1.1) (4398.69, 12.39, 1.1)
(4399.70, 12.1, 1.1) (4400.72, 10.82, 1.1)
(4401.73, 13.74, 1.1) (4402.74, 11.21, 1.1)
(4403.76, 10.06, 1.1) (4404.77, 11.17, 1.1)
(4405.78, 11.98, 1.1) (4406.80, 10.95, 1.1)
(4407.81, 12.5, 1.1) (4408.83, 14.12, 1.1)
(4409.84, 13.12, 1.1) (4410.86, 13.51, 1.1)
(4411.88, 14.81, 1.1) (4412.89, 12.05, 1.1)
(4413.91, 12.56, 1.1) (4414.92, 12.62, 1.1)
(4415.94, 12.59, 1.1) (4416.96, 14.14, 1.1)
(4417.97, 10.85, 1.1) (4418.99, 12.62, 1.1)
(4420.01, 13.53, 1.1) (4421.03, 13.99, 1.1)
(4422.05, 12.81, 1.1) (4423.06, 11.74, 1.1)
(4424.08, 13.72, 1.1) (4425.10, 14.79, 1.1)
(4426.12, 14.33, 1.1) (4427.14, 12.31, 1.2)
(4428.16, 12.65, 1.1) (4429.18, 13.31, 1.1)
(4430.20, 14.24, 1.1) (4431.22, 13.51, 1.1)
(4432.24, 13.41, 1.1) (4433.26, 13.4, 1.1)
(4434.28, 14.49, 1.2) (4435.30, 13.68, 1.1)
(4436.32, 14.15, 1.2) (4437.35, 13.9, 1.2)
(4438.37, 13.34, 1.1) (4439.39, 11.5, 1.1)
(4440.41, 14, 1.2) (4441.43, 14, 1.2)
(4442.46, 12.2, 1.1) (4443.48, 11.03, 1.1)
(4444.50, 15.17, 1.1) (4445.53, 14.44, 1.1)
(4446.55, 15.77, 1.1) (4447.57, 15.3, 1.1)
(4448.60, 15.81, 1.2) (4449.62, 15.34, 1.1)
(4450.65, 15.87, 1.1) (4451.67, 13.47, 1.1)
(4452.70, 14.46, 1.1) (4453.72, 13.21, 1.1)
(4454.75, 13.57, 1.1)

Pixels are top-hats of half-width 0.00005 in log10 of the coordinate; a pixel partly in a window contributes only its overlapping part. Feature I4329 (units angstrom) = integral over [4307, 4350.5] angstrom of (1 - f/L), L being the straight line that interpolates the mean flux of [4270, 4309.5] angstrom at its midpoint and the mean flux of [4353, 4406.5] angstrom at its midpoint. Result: -2.65 angstrom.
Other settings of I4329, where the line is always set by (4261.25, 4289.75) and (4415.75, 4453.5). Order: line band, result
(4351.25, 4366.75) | -0.9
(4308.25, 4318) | 1.7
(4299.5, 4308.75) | 2.8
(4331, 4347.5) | -0.5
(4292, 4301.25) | 2.0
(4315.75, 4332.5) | -0.3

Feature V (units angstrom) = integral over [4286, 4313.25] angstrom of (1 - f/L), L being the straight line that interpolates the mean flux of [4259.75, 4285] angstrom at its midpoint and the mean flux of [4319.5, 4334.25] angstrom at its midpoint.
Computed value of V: 6.6 angstrom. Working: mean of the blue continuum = 10.5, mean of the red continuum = 11.7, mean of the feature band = 8.39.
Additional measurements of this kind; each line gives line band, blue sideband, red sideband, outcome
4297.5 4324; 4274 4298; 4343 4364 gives 4.0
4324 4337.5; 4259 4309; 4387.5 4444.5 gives -1.2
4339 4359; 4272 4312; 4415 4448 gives -2.2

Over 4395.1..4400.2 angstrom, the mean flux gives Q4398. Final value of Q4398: 11.9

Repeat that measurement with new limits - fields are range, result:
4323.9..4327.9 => 10.7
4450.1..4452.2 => 14.6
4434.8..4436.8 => 13.9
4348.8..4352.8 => 11.7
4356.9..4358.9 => 12.8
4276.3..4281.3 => 10.4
